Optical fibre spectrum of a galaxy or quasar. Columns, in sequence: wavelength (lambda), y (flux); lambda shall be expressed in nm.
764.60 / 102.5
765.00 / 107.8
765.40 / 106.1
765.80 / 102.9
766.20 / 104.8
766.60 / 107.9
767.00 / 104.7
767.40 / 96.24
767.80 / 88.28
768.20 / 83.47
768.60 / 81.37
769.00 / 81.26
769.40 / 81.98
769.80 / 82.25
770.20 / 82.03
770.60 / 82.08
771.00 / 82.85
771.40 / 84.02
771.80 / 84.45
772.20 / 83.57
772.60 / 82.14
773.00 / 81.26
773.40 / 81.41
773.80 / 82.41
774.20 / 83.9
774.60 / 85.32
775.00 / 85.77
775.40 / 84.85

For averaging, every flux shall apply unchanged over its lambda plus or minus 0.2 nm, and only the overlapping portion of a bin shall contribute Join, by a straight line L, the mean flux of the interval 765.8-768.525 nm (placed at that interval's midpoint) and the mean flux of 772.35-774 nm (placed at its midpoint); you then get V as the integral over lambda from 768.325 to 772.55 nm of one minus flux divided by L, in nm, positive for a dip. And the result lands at 0.29 nm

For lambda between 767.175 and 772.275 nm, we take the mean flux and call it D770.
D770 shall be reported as 84.3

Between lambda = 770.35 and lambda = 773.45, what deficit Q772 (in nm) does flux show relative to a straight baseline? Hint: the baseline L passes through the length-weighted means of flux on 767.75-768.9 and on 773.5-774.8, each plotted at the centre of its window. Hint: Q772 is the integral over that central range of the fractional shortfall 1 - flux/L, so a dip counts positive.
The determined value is 0.03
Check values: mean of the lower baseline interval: 83.6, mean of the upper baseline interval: 83.7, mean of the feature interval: 82.8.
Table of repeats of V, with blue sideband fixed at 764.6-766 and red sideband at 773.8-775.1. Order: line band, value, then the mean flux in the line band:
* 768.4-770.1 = 0.256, 81.7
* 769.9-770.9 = 0.123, 82.2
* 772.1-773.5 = 0.099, 82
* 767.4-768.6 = 0.148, 86.9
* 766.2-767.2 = -0.039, 106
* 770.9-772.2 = 0.103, 83.8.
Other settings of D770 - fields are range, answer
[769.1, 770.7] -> 82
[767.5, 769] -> 84.7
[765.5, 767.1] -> 105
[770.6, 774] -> 82.7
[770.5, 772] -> 83.4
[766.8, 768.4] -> 93.2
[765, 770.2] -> 93.6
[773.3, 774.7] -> 83.2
